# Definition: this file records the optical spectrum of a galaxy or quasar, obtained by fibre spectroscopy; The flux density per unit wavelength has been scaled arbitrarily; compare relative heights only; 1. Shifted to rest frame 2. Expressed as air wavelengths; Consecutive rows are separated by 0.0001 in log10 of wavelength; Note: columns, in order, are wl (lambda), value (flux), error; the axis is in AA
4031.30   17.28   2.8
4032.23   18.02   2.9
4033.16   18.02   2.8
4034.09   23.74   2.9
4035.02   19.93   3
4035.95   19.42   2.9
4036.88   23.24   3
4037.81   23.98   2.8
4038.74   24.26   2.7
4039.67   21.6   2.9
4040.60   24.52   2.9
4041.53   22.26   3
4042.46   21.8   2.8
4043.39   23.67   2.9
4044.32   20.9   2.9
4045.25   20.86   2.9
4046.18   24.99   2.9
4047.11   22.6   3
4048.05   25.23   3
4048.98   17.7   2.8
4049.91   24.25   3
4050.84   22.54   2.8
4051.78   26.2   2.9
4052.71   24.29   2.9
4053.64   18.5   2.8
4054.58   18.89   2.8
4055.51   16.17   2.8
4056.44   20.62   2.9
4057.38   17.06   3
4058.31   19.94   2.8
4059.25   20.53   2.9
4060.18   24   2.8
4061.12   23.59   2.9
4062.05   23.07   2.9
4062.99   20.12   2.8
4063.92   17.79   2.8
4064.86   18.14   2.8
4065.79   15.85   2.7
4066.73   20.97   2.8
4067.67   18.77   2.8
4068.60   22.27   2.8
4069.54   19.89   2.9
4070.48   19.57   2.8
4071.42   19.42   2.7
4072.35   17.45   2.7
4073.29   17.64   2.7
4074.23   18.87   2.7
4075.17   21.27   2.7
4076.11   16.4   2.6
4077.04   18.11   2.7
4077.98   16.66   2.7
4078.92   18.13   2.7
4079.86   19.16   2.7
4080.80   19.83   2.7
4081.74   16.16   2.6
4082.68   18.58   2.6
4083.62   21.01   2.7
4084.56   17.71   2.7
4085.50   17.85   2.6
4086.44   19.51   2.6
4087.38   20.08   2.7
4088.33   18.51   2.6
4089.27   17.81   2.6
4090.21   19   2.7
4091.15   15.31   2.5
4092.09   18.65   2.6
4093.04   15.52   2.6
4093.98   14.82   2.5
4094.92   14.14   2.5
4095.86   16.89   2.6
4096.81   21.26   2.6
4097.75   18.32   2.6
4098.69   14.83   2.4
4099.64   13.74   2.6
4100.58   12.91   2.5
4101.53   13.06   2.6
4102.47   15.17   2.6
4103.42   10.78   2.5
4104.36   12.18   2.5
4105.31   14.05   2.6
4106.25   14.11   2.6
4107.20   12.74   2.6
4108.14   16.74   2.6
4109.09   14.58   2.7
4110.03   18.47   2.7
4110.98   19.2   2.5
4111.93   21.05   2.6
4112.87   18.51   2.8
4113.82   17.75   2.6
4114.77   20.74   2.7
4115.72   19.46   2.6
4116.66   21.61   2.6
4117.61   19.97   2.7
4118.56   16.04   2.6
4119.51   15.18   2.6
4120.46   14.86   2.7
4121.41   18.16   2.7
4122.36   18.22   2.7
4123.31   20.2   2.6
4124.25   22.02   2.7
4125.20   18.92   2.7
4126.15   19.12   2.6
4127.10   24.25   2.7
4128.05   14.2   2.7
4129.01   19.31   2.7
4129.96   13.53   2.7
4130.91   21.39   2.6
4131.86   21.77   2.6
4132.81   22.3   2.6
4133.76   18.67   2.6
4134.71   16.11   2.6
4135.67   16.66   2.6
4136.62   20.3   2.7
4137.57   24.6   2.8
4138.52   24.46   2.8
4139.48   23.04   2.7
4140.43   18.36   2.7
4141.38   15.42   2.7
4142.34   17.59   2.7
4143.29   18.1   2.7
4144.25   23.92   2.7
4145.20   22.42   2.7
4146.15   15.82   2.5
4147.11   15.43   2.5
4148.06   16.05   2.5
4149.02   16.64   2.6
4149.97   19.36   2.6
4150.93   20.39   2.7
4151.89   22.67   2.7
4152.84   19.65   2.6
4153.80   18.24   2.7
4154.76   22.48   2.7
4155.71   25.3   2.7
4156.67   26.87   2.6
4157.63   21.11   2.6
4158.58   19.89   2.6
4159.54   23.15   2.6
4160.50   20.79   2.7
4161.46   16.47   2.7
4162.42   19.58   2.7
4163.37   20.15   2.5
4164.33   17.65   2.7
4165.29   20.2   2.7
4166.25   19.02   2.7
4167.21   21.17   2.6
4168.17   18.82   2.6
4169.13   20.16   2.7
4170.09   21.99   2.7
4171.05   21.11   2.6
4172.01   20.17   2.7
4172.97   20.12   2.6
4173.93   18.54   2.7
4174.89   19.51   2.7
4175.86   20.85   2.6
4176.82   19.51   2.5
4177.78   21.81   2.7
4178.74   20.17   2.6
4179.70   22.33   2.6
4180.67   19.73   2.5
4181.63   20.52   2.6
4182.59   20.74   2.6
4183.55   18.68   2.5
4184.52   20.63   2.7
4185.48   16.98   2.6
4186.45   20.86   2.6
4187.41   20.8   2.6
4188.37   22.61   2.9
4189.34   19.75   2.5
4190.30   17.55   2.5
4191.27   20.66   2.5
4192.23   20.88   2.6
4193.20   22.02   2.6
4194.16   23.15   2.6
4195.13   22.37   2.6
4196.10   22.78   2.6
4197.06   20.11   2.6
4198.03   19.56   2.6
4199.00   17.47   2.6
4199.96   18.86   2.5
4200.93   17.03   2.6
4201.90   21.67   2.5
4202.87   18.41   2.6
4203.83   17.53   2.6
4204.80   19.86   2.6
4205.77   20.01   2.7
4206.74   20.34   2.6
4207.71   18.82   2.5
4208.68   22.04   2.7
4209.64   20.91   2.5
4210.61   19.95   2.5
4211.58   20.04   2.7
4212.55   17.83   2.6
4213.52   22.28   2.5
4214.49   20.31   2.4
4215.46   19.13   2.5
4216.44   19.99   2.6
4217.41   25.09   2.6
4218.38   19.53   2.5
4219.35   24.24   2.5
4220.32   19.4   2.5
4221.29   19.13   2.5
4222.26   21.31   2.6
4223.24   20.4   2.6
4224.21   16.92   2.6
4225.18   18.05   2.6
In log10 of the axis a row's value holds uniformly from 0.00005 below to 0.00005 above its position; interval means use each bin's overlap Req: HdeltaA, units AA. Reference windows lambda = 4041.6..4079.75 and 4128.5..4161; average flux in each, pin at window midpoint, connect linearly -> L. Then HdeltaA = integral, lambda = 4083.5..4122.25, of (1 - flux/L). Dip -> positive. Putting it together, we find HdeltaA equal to 6.42 AA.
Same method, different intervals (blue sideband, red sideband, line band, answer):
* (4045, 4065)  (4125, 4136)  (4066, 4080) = 1.22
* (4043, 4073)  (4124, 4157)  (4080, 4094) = 1.57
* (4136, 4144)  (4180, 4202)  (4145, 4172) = 0.24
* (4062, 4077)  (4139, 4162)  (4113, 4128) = 0.53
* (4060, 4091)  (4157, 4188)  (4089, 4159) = 4.84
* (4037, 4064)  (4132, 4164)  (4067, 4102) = 5.64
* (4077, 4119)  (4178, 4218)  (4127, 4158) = -2.20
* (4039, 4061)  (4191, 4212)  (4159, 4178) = 0.49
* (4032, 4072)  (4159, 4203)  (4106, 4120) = 1.95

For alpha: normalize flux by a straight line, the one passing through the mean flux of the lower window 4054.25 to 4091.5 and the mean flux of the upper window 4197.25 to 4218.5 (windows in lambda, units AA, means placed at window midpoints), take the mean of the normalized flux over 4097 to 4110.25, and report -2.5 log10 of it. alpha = 0.31 mag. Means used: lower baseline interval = 19.1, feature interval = 14.5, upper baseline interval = 19.9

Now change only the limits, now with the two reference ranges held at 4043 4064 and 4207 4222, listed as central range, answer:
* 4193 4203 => 0.020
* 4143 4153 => 0.100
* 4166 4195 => 0.021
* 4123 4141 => 0.060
